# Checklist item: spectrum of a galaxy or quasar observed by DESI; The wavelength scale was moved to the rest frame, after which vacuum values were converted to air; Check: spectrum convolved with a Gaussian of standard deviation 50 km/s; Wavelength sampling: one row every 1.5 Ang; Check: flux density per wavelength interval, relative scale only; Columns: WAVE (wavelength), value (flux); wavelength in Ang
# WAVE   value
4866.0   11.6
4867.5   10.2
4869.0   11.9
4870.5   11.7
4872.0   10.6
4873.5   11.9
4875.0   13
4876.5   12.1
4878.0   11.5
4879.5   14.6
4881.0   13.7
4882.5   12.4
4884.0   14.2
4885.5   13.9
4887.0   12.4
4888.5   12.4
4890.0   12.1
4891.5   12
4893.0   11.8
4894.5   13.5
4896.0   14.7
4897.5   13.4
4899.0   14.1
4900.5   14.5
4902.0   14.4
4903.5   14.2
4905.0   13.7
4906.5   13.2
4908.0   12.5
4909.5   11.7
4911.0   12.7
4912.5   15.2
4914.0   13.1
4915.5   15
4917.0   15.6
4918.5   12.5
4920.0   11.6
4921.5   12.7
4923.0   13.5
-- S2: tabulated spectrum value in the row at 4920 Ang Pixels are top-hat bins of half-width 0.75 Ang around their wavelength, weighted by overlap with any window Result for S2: 11.6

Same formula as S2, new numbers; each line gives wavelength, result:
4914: 13.1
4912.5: 15.2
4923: 13.5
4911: 12.7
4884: 14.2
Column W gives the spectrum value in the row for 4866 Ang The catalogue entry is 11.6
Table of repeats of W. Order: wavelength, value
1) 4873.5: 11.9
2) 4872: 10.6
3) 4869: 11.9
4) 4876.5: 12.1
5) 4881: 13.7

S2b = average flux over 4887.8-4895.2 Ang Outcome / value 12.4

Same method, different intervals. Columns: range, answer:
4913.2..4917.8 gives 14.6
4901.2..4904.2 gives 14.3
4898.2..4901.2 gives 14.3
